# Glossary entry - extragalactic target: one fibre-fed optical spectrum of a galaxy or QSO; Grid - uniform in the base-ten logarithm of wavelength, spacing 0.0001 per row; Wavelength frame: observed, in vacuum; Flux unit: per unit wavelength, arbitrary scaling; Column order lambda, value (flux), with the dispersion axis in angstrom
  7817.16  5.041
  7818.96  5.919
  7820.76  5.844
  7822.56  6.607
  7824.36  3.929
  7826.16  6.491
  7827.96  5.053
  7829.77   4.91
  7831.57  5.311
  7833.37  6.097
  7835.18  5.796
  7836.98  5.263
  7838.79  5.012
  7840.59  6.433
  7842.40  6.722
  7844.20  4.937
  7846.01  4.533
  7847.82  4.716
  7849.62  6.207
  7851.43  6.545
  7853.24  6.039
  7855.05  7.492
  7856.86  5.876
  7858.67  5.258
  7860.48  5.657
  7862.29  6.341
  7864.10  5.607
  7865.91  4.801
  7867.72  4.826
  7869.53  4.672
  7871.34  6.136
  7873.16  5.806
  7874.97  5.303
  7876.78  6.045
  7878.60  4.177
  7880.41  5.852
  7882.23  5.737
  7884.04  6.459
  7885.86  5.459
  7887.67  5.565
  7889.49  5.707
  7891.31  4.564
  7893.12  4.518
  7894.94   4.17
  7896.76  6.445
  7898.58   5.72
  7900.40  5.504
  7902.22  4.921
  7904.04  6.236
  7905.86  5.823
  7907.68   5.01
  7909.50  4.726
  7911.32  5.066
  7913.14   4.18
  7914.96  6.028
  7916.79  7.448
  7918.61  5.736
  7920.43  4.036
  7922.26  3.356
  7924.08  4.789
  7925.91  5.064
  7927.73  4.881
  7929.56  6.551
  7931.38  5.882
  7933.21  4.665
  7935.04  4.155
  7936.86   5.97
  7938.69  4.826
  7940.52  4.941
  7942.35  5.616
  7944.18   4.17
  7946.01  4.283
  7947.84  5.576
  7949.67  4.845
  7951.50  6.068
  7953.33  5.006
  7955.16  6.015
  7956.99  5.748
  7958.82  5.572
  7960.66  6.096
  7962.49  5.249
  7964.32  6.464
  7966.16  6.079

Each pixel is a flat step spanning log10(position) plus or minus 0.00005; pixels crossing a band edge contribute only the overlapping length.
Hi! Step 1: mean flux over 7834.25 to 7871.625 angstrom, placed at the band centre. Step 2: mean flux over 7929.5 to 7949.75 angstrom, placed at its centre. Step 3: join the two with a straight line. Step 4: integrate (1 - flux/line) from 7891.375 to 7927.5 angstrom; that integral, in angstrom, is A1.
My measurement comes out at 0.7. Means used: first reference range 5.65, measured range 5.18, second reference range 5.07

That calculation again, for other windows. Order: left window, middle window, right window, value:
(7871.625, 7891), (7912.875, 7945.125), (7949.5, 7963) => 2.7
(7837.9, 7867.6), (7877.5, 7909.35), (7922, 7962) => 0.6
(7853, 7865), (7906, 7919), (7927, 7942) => 0.0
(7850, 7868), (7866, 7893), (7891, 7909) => 0.9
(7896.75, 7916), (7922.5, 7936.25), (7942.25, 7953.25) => 0.3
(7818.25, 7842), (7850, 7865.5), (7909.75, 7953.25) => -1.6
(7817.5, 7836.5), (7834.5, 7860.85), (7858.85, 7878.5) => -1.2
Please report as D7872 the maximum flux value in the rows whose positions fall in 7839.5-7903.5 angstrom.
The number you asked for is 7.492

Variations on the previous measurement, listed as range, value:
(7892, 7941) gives 7.448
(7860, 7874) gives 6.341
